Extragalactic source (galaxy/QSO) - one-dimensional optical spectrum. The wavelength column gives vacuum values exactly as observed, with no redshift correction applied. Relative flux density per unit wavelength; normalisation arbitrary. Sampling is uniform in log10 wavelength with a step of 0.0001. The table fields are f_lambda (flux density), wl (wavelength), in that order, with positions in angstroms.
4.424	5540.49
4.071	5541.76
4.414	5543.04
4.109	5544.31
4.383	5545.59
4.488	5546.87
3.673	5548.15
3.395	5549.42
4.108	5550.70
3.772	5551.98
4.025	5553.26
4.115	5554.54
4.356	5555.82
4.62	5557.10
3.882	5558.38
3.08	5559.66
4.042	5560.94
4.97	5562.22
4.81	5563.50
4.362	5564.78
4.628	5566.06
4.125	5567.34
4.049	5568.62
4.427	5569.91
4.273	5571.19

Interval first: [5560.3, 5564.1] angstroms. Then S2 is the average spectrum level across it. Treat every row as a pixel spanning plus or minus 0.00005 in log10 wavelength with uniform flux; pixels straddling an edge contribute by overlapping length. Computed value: 4.61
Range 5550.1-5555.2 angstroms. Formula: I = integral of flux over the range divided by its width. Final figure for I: 4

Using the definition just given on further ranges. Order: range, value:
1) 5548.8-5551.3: 3.75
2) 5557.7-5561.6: 3.69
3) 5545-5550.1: 3.98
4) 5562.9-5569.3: 4.39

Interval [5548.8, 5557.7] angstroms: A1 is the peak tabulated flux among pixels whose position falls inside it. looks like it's 4.62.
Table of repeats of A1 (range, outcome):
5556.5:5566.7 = 4.97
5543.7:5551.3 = 4.488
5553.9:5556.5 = 4.356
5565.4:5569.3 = 4.628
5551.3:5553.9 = 4.025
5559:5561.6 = 4.042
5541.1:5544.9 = 4.414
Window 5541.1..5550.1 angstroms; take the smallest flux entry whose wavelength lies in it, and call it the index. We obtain 3.395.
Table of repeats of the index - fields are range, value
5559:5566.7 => 3.08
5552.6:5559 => 3.882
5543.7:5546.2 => 4.109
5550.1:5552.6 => 3.772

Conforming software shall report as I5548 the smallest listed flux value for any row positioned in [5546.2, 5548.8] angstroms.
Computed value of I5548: 3.673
